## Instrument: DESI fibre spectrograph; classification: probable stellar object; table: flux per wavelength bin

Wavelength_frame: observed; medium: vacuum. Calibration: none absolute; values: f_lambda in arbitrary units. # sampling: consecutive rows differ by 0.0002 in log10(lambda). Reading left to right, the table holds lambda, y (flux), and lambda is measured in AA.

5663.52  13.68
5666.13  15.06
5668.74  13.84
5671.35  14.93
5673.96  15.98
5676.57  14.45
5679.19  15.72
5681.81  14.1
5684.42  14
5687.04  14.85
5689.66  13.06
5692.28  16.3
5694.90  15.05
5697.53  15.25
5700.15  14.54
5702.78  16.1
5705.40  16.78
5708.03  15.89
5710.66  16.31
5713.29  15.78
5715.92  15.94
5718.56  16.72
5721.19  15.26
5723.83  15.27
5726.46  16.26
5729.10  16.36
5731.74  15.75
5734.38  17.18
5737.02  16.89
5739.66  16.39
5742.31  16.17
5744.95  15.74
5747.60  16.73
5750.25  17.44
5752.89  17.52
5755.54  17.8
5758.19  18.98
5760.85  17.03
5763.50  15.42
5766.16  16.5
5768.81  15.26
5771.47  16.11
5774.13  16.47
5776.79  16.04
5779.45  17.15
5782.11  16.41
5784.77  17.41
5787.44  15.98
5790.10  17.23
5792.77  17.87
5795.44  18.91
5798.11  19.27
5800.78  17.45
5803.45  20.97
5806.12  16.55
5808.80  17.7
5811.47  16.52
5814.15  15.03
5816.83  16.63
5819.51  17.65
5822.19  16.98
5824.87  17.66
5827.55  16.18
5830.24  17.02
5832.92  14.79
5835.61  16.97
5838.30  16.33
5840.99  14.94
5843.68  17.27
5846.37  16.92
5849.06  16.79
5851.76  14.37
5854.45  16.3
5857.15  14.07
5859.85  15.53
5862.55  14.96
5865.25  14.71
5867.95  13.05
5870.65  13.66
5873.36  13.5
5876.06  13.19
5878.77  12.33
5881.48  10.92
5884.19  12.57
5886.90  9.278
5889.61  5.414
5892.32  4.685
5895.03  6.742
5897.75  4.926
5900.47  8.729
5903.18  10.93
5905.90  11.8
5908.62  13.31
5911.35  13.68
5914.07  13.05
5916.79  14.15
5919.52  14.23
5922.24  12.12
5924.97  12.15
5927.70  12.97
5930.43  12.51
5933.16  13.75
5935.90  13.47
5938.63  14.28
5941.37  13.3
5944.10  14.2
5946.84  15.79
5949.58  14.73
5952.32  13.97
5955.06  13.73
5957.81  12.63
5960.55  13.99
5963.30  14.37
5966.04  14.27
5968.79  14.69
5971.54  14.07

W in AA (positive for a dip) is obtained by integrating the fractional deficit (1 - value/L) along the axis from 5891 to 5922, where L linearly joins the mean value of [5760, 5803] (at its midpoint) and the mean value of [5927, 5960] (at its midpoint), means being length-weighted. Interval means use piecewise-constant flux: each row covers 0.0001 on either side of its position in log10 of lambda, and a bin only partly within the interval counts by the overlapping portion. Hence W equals 8.2 AA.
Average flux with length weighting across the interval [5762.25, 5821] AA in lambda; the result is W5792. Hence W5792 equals 17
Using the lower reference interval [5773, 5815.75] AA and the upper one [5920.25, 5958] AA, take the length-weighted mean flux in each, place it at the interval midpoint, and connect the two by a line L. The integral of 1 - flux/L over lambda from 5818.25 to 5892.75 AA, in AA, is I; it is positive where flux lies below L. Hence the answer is 7.06 AA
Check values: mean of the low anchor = 17.3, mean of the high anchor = 13.6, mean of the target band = 14.3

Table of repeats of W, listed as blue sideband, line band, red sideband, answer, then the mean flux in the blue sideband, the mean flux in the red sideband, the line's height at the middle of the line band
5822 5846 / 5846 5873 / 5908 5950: 1.4 AA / 16.5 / 13.6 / 15.7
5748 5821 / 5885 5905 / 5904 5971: 9.7 AA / 17.2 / 13.6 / 14.6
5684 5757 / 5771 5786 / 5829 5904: -1.9 AA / 16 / 12.9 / 14.8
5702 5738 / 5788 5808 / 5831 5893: -4.6 AA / 16.2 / 13.7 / 14.8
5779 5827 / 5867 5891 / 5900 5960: 5.5 AA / 17.4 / 13.2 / 14.9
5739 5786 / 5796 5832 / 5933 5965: -3.1 AA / 16.7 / 14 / 16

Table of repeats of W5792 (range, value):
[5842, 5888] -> 14.1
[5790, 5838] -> 17.3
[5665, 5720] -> 15.3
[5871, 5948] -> 11.7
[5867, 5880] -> 13.2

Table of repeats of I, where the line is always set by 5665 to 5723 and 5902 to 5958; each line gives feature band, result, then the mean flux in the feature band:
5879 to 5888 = 1.7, 11.1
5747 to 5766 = -3.2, 17.2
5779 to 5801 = -4.6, 17.5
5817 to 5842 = -4.1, 16.5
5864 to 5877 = 0.2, 13.6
